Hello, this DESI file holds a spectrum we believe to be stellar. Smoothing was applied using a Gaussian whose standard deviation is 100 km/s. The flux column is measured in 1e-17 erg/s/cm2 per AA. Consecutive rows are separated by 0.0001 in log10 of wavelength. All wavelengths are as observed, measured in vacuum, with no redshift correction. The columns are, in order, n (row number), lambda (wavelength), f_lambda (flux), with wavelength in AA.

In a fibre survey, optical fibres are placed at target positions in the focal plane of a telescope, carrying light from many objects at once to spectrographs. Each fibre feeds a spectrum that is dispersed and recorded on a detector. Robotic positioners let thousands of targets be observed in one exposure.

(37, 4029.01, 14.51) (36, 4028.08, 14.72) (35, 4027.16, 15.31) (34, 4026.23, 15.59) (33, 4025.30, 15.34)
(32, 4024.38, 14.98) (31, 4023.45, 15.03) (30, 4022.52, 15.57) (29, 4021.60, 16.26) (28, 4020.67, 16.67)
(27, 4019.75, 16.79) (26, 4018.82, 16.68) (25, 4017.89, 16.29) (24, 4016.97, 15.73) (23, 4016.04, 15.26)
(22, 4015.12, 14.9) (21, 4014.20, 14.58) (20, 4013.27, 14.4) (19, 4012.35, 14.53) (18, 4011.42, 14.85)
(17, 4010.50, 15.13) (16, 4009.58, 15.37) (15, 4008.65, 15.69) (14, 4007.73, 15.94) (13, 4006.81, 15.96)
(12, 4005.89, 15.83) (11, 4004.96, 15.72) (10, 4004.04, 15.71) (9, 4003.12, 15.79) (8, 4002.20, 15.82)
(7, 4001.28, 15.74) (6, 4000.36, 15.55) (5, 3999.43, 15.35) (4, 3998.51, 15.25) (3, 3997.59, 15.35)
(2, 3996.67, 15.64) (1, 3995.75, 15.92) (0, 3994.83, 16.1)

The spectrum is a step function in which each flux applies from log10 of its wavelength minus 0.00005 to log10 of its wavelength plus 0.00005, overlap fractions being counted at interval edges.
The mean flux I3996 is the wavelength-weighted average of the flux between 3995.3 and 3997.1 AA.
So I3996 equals 15.8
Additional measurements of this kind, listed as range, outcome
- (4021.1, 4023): 15.9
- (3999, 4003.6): 15.6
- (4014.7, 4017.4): 15.3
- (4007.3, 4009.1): 15.8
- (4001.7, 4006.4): 15.8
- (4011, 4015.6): 14.7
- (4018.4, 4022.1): 16.6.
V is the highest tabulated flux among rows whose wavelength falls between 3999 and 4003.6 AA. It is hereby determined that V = 15.82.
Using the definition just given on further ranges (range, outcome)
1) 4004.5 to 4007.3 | 15.96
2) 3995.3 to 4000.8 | 15.92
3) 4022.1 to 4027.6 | 15.59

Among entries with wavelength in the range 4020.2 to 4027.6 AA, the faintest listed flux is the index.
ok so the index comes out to 14.98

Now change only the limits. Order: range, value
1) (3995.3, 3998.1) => 15.35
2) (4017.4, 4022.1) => 16.26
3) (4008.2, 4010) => 15.37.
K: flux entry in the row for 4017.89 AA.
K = 16.29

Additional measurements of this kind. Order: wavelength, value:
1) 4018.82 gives 16.68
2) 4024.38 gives 14.98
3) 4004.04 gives 15.71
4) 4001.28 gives 15.74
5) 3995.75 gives 15.92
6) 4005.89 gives 15.83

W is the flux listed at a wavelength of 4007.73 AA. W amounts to 15.94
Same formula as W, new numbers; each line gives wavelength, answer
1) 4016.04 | 15.26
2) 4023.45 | 15.03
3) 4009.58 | 15.37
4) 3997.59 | 15.35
